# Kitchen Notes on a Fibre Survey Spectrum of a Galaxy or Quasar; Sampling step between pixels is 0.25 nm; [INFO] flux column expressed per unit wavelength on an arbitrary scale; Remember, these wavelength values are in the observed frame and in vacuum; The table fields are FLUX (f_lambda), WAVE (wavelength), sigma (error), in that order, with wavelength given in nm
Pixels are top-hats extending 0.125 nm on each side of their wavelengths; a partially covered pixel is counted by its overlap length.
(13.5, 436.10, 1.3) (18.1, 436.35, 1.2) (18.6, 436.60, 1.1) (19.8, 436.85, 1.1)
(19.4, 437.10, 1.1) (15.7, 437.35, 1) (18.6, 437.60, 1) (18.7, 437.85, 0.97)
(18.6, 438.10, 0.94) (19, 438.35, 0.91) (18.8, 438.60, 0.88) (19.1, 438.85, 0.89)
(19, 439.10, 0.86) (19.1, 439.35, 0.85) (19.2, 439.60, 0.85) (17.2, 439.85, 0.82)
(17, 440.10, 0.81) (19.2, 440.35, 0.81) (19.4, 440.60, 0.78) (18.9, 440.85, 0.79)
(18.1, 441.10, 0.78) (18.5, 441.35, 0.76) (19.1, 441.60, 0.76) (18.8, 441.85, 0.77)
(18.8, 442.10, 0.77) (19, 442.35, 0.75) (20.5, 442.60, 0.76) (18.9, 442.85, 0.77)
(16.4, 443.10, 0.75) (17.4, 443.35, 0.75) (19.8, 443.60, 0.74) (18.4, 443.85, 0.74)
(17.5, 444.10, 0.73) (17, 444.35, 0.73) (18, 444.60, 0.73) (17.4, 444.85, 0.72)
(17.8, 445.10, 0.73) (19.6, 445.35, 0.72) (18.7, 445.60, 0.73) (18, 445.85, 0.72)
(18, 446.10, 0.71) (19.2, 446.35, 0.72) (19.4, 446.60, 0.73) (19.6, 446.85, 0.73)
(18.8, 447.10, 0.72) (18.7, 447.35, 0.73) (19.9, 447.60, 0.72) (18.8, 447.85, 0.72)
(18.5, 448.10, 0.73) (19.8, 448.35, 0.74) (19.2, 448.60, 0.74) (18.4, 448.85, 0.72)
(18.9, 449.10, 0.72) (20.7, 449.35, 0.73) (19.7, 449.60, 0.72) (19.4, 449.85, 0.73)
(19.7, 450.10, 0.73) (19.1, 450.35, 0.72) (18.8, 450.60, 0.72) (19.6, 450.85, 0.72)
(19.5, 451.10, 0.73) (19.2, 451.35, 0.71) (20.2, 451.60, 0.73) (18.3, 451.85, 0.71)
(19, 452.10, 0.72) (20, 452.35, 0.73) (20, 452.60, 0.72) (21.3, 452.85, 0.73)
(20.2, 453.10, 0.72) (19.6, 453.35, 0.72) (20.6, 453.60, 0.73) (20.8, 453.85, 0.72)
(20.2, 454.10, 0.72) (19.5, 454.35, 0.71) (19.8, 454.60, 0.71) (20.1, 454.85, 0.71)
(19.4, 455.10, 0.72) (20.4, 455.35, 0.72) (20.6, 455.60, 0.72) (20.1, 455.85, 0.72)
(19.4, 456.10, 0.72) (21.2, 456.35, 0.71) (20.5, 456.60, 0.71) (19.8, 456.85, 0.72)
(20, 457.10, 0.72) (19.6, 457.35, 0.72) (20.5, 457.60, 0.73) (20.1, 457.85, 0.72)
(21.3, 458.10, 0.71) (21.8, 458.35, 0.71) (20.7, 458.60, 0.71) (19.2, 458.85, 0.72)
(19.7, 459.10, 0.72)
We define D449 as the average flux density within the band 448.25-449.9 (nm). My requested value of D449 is 19.4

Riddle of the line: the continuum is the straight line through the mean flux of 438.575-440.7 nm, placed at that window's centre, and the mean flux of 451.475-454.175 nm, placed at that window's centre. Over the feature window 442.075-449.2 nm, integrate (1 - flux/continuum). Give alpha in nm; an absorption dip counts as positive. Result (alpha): 0.237 nm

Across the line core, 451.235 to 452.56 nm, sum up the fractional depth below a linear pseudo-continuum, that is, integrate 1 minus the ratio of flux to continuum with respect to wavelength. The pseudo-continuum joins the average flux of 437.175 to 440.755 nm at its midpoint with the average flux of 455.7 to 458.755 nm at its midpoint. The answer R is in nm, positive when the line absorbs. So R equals 0.031 nm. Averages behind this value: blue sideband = 18.5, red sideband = 20.4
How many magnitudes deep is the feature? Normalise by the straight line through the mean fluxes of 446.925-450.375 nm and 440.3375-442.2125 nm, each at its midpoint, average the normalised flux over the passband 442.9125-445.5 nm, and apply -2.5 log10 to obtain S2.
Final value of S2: 0.06 mag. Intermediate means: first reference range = 18.8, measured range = 18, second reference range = 19.3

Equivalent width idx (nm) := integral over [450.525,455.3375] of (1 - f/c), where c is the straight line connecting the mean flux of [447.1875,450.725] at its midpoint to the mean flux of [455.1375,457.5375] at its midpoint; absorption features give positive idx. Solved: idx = -0.02 nm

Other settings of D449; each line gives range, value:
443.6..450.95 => 18.9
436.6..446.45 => 18.5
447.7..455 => 19.6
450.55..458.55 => 20.1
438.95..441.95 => 18.6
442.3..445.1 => 18.2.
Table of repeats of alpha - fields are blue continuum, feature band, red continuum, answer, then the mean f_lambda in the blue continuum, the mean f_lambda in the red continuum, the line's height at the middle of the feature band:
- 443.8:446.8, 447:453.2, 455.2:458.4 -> -0.09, 18.3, 20.4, 19.2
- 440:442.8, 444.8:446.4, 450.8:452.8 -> 0.06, 18.9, 19.5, 19.1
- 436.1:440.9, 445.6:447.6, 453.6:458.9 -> 0.04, 18.5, 20.3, 19.3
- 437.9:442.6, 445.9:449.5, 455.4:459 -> 0.06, 18.8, 20.3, 19.5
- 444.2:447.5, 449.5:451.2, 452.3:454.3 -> 0.02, 18.5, 20.3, 19.6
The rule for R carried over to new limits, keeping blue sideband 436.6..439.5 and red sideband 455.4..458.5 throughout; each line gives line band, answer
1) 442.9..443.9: 0.06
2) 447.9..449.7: 0.04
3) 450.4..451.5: 0.03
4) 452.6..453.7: -0.02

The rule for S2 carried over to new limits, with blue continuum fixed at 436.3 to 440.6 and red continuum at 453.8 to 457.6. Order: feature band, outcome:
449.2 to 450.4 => -0.01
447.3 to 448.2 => 0.02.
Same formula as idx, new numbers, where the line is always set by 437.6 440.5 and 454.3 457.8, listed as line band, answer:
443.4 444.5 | 0.054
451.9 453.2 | -0.014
